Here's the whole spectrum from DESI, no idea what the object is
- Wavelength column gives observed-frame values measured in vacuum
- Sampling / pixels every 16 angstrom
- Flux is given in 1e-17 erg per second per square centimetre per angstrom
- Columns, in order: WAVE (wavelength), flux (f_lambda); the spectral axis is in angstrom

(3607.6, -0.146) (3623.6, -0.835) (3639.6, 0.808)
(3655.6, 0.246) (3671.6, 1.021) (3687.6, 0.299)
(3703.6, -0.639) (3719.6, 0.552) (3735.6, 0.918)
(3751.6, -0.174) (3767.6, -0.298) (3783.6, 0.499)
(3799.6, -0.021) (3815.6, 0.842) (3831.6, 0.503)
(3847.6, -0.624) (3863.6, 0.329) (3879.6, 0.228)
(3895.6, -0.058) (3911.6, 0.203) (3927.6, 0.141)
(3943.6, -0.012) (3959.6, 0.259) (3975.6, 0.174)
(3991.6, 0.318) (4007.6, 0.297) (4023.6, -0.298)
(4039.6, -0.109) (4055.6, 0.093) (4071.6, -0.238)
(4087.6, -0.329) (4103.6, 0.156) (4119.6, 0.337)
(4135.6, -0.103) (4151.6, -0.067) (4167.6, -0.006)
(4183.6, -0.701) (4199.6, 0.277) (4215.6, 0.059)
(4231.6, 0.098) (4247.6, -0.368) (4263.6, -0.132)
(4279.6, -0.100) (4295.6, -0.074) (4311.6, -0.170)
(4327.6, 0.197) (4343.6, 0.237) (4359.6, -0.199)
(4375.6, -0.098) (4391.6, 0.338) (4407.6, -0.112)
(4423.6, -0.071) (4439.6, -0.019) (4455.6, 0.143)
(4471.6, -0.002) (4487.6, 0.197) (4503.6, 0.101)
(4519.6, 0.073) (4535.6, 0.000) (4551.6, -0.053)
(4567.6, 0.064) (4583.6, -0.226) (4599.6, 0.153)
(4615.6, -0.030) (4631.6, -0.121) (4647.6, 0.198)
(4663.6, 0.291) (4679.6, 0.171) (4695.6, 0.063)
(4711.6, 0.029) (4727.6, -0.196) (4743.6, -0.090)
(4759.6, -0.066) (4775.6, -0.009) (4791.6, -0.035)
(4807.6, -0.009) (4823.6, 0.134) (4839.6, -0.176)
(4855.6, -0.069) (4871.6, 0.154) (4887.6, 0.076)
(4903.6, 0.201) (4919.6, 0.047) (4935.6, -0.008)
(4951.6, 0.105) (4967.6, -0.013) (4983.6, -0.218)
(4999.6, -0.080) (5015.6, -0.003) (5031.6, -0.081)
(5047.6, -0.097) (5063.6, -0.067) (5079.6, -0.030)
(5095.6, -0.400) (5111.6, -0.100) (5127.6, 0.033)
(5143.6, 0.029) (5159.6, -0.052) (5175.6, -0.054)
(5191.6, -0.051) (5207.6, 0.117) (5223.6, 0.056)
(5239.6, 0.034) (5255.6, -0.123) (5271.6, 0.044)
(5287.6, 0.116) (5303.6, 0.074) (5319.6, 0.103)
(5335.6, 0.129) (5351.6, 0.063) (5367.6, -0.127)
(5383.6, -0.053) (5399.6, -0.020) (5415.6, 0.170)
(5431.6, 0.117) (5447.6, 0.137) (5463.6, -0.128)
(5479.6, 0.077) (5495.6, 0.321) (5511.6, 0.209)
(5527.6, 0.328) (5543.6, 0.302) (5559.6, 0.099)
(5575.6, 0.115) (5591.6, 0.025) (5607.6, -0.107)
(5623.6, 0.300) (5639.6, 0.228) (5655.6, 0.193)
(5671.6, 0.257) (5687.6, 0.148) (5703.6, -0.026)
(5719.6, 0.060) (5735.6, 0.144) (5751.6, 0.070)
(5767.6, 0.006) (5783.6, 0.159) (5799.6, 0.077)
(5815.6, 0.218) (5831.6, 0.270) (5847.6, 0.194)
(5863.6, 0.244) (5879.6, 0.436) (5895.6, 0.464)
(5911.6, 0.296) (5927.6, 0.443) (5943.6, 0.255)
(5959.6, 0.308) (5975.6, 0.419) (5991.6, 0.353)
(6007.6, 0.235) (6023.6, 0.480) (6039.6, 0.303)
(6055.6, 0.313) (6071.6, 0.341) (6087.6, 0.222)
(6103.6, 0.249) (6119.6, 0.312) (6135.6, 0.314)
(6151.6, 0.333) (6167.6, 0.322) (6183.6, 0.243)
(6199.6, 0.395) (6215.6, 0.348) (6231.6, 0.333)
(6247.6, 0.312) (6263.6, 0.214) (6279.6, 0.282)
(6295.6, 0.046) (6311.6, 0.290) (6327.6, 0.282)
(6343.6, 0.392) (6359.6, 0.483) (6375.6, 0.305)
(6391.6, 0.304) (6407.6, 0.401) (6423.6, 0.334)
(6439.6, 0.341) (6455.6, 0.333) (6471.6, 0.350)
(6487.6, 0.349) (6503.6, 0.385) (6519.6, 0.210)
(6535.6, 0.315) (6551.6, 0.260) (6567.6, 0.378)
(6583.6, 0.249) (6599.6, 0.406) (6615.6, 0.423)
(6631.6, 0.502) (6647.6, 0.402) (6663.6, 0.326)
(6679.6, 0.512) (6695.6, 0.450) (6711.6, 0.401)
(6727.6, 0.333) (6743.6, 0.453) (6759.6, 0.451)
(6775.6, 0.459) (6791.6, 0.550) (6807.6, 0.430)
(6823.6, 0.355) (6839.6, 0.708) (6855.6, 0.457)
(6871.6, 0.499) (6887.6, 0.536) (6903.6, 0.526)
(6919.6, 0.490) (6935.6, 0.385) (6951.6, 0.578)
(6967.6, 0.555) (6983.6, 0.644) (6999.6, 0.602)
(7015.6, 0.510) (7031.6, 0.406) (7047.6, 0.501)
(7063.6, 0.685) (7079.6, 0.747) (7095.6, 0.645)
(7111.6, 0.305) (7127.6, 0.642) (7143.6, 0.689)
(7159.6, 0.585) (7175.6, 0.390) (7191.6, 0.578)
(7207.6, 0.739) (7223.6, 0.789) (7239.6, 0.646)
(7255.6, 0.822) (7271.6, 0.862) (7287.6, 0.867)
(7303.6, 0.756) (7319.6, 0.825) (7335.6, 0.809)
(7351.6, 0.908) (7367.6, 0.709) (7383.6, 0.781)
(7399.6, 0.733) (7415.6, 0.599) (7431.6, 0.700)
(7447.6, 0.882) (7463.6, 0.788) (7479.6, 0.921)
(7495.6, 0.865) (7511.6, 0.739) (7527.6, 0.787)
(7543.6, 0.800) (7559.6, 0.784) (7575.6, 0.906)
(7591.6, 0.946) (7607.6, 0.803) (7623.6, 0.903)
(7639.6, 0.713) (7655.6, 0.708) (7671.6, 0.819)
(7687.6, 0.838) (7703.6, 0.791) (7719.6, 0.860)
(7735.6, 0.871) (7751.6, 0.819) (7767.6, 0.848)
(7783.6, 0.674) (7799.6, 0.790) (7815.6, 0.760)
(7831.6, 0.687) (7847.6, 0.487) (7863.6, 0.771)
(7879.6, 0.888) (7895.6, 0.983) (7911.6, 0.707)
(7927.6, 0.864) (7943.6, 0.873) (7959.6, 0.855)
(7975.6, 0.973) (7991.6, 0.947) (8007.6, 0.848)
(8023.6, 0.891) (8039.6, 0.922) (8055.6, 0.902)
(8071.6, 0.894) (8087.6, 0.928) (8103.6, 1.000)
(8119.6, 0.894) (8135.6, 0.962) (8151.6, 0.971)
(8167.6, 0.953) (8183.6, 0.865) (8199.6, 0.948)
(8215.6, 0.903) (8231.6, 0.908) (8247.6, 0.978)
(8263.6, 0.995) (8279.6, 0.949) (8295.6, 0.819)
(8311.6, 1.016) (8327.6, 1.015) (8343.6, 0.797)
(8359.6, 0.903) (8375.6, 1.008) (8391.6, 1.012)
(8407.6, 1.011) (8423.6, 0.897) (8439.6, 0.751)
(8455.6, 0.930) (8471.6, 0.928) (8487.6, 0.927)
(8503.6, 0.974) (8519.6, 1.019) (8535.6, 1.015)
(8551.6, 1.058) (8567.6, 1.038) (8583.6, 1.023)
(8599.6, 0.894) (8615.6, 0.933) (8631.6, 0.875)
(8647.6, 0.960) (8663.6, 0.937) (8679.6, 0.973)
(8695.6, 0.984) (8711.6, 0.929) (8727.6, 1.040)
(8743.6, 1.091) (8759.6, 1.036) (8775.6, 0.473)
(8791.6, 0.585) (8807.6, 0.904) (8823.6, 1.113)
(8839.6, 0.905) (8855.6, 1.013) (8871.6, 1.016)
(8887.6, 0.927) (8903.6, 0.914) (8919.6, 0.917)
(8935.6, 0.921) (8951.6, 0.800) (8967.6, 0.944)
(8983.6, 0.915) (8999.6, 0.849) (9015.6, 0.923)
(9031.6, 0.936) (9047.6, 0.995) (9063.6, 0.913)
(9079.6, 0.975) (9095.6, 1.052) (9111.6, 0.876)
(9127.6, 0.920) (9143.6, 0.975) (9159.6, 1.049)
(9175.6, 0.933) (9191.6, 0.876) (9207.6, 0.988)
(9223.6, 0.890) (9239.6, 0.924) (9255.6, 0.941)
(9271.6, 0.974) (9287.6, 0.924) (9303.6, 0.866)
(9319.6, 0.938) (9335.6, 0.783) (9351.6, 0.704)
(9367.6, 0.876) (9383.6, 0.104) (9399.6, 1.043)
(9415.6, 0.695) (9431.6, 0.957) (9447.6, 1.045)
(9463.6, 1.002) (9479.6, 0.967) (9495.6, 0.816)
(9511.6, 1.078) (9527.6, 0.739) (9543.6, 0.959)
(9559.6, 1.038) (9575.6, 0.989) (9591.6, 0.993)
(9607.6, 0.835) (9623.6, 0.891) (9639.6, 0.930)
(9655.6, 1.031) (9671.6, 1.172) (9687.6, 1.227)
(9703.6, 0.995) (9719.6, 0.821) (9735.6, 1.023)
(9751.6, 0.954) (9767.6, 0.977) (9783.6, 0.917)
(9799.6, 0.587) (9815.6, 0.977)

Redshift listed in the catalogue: 0.807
